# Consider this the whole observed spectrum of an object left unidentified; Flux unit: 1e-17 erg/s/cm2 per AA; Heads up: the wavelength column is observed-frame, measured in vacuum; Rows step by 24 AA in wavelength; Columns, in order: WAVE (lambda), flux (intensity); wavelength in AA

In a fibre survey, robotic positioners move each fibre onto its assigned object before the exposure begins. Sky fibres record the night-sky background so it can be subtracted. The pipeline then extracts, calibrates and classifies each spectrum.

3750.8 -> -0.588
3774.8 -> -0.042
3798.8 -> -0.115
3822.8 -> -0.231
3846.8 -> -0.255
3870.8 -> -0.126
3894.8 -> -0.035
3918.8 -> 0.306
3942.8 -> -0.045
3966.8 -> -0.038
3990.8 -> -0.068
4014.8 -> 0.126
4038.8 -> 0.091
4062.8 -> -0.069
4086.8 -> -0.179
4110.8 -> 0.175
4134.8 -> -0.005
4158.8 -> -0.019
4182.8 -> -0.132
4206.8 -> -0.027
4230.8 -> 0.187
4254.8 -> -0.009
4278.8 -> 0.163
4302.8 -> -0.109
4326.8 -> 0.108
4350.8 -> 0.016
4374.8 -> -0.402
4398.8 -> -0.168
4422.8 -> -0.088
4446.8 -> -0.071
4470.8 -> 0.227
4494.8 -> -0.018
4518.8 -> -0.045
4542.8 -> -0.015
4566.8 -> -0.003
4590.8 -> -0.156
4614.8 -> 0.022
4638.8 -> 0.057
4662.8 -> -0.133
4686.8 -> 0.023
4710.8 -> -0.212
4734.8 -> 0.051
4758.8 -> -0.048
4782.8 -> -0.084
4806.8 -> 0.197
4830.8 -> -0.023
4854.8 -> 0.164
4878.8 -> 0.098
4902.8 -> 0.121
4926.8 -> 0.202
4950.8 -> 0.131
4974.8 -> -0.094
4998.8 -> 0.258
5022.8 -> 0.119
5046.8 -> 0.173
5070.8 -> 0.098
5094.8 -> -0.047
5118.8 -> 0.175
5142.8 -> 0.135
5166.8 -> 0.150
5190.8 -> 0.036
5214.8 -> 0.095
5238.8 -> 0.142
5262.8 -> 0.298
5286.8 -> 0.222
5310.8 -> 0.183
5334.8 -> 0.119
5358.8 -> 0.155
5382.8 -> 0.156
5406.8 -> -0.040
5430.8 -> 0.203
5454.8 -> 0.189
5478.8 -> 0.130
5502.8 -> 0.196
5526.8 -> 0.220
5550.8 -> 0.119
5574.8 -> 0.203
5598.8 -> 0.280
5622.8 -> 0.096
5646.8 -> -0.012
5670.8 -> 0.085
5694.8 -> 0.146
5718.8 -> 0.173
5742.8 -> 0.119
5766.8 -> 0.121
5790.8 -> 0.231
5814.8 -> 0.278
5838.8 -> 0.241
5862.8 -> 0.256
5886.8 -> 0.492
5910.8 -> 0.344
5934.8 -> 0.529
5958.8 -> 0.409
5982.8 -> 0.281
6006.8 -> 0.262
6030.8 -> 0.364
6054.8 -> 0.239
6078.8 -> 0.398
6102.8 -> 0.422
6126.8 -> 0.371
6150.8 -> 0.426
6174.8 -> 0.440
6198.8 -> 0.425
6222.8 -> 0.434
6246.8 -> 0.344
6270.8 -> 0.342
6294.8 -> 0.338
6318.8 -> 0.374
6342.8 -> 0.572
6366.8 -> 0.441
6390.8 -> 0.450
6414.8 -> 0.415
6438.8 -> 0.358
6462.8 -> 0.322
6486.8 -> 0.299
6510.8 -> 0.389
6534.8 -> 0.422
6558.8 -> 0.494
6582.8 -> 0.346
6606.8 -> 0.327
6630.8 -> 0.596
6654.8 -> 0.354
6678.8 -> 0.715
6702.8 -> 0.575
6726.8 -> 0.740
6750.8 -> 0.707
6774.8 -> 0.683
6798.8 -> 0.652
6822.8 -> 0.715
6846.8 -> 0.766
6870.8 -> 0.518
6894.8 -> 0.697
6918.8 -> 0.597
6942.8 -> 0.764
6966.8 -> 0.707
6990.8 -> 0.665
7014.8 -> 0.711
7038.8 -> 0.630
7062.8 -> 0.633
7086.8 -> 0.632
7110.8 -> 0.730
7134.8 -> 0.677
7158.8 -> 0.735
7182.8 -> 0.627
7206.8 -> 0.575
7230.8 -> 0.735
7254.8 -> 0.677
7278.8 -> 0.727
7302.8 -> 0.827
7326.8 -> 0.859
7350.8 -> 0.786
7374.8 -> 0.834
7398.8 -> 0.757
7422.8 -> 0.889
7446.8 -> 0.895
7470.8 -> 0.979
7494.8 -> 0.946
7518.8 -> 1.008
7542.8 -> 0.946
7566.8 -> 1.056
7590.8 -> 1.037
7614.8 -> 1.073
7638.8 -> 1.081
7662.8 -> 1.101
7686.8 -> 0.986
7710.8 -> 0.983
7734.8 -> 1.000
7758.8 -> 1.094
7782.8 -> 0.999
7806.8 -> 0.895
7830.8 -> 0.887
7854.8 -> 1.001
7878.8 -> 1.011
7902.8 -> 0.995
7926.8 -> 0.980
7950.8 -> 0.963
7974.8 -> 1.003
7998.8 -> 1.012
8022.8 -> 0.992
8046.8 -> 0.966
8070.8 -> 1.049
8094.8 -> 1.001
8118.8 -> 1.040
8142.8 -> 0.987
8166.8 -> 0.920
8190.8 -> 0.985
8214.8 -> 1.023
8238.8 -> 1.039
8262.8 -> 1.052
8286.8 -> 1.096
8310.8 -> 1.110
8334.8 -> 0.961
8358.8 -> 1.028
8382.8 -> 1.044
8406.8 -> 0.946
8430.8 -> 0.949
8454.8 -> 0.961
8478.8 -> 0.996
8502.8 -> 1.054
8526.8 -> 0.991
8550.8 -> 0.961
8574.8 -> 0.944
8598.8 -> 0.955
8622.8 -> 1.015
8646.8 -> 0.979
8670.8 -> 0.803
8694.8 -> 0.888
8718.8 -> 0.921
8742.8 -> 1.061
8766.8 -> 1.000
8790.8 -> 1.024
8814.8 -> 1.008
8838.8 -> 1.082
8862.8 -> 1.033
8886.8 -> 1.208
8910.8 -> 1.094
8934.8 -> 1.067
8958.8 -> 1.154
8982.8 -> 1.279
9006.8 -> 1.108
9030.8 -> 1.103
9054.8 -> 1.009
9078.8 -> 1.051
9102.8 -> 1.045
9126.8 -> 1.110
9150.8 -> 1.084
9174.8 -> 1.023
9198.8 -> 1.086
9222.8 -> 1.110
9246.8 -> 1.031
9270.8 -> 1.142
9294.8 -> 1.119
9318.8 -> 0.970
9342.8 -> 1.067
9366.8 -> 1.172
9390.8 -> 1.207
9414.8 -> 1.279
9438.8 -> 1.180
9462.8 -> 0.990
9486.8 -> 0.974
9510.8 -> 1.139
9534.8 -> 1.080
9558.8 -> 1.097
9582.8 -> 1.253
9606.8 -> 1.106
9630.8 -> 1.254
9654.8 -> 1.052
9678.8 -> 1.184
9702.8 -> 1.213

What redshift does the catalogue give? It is 0.676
